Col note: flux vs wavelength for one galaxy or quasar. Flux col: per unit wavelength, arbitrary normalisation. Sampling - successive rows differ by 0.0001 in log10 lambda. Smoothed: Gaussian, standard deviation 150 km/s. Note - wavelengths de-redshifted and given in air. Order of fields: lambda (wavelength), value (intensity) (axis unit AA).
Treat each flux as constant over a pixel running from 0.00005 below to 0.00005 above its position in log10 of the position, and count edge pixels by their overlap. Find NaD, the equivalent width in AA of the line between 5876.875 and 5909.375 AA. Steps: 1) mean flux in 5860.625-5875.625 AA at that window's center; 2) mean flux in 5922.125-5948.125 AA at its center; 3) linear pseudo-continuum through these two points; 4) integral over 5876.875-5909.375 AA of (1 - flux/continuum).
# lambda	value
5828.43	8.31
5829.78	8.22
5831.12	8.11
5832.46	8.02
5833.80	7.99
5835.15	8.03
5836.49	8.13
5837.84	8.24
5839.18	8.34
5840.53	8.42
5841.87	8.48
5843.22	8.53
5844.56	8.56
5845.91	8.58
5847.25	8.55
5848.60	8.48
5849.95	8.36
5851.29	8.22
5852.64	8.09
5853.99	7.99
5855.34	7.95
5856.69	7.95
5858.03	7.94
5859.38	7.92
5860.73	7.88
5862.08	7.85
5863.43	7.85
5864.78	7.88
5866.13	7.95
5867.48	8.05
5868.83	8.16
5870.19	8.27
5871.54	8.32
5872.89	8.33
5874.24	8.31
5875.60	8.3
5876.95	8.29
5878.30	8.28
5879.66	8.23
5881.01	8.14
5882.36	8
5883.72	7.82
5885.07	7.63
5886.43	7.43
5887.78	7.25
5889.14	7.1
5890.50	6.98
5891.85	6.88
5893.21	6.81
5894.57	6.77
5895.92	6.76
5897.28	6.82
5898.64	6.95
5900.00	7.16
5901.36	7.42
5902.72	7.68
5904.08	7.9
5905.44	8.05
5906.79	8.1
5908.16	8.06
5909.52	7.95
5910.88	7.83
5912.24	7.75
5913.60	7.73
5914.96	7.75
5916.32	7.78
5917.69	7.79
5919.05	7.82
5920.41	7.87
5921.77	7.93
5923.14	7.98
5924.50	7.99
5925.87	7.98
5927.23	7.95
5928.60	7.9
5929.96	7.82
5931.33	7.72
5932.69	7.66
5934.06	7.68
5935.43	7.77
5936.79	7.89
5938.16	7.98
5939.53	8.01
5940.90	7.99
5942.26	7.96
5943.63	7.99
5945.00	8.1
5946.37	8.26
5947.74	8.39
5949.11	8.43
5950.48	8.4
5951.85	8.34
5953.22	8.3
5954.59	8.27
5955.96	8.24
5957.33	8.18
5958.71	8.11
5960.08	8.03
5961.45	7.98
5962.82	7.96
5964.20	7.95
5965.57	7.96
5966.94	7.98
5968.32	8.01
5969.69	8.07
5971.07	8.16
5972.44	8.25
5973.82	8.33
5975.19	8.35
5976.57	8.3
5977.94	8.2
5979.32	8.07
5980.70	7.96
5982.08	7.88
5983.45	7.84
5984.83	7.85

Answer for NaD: 2.1 AA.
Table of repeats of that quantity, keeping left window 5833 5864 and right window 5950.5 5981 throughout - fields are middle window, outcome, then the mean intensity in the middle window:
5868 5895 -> 1.3 AA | 7.77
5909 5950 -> 1.2 AA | 7.92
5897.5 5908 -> 0.7 AA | 7.59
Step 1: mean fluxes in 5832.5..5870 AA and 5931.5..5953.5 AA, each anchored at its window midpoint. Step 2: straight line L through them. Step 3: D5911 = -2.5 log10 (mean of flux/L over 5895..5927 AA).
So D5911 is 0.05 mag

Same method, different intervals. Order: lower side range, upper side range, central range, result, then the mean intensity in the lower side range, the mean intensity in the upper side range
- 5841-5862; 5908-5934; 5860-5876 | 0.006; 8.23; 7.85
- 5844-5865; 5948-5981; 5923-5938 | 0.041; 8.13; 8.16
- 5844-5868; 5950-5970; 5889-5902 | 0.167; 8.11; 8.12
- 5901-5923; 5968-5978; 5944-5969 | -0.005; 7.85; 8.22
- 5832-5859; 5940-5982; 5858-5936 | 0.060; 8.24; 8.15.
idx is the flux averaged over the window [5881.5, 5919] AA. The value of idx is 7.5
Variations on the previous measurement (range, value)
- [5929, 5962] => 8.06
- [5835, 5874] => 8.19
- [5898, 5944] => 7.82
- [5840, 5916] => 7.87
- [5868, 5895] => 7.77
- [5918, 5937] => 7.86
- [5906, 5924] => 7.88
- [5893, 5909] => 7.39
